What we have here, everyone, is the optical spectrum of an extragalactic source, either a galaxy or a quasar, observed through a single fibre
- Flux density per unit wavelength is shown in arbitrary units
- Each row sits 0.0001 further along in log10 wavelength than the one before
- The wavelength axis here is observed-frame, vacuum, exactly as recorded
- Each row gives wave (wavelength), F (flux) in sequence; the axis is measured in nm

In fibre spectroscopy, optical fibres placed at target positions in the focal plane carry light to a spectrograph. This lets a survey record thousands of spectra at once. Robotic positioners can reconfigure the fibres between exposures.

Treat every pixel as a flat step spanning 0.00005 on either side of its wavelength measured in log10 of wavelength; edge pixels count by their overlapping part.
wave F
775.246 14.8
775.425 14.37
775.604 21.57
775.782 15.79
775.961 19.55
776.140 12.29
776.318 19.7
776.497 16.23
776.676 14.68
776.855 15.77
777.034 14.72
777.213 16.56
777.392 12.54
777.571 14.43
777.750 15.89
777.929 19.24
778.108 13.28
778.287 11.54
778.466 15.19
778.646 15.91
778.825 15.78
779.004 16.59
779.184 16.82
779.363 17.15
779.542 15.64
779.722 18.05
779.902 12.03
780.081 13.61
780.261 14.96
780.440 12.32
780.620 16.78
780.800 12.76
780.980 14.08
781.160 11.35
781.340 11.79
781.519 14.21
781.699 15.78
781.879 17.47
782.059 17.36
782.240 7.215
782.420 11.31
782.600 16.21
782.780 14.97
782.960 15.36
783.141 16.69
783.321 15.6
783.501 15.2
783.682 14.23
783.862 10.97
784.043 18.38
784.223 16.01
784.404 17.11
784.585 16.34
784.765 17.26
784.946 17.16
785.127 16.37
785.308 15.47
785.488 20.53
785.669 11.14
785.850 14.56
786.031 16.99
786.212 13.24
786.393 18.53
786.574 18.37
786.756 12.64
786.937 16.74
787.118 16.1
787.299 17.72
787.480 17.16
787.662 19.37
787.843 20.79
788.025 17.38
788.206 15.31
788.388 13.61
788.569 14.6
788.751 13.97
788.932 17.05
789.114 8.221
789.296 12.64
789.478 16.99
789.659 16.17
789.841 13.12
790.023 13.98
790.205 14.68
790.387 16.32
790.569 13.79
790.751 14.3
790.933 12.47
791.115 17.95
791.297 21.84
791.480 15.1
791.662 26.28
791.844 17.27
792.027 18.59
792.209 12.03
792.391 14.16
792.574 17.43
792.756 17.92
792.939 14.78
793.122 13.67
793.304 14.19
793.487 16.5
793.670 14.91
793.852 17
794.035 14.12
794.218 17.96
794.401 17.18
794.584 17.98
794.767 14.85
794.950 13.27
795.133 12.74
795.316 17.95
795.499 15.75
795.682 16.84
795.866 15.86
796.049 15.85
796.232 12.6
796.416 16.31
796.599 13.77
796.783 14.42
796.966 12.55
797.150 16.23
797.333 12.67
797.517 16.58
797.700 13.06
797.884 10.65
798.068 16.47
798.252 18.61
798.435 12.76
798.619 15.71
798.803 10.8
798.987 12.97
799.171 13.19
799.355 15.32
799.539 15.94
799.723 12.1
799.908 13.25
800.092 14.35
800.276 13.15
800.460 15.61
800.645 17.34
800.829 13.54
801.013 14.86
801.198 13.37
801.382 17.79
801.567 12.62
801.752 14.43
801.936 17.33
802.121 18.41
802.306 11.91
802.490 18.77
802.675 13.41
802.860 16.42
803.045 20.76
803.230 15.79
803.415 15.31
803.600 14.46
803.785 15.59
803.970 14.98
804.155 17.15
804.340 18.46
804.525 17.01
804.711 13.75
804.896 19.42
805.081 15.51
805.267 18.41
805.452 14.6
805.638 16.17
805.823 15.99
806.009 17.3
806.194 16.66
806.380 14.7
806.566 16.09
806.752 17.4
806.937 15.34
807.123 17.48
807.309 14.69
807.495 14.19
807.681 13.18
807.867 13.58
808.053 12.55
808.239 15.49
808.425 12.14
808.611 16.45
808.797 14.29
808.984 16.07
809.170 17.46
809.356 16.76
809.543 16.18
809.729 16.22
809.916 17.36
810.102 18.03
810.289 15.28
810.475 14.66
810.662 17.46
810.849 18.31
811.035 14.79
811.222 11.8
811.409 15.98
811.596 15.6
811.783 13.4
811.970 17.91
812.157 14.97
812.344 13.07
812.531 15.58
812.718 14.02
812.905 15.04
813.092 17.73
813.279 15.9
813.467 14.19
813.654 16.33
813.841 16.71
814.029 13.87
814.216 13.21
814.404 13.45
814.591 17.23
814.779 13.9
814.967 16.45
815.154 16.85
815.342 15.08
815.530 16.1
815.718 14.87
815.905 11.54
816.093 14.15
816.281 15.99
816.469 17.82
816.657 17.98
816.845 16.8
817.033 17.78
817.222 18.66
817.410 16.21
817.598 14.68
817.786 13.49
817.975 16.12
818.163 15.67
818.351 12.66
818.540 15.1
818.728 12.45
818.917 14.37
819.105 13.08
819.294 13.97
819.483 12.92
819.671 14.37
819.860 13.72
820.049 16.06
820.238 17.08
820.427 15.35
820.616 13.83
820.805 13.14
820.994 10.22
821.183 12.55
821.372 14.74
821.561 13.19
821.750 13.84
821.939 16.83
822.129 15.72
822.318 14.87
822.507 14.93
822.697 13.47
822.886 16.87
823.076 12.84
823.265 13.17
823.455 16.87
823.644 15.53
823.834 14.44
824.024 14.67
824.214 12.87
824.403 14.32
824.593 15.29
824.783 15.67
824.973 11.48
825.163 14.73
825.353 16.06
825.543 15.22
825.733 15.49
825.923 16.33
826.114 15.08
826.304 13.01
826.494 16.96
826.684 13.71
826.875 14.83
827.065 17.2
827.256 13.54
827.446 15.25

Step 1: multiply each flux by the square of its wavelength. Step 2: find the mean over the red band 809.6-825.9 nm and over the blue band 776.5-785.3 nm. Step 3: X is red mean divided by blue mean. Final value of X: 1.10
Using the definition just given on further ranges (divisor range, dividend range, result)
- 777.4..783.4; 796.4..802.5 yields 1.04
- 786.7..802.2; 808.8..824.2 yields 1.04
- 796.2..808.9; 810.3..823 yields 1.03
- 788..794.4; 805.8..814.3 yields 1.04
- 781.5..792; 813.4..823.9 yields 1.02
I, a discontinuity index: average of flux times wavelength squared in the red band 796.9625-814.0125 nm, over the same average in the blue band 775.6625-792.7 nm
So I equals 1.04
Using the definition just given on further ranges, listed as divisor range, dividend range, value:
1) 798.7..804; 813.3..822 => 1.04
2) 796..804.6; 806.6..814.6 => 1.05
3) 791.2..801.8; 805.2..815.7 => 1.05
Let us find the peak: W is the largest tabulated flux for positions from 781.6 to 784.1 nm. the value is 18.38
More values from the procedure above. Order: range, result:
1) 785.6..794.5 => 26.28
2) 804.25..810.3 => 19.42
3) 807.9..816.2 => 18.31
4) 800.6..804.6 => 20.76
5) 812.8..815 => 17.73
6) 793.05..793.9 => 17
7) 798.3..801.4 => 17.79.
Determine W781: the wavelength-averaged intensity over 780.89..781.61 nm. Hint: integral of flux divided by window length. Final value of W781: 12.9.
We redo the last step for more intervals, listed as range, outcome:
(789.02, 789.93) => 13.4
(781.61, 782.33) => 14.4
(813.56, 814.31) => 15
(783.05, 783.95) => 14.5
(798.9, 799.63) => 14.4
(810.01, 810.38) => 16.6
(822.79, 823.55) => 14.9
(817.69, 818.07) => 14.8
